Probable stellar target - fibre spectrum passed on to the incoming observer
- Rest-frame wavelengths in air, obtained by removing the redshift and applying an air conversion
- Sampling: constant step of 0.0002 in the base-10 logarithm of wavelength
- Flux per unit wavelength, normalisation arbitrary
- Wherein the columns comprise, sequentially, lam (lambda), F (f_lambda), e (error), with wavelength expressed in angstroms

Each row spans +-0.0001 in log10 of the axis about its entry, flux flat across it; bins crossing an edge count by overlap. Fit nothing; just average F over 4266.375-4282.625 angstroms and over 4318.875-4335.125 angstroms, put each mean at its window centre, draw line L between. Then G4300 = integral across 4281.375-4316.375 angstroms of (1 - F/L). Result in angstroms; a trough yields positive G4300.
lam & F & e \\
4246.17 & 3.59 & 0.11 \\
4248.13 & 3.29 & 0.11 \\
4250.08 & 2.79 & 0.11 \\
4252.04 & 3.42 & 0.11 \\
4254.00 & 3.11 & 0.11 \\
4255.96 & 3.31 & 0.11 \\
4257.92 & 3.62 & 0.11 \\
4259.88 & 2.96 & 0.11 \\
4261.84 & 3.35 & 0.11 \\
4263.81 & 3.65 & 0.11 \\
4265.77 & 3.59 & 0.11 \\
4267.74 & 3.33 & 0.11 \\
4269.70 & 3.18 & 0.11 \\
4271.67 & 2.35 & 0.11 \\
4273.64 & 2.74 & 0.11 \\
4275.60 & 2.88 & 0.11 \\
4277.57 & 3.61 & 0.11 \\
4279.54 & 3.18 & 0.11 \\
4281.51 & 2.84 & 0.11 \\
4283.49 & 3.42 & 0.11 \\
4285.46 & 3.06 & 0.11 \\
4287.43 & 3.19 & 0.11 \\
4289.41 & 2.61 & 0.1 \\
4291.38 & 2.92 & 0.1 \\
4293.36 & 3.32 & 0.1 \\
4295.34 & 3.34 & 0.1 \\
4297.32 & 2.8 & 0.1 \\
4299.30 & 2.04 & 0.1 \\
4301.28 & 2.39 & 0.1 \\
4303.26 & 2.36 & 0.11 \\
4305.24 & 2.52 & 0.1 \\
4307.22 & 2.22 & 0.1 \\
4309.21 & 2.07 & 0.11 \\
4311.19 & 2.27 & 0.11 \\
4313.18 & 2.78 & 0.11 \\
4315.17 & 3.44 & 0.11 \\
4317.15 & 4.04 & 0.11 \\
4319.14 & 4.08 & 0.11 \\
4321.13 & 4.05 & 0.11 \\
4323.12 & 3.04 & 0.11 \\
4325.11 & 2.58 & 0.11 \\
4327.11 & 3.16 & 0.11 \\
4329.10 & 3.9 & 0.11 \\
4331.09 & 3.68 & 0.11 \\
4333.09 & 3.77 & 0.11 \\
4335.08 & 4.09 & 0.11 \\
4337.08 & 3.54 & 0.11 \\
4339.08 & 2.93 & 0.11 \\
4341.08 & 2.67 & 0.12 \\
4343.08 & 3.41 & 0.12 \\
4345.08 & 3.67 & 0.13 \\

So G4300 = 5.3 angstroms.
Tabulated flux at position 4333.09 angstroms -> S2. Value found 3.77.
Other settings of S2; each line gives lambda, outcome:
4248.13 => 3.29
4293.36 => 3.32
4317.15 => 4.04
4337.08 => 3.54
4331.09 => 3.68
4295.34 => 3.34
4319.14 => 4.08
